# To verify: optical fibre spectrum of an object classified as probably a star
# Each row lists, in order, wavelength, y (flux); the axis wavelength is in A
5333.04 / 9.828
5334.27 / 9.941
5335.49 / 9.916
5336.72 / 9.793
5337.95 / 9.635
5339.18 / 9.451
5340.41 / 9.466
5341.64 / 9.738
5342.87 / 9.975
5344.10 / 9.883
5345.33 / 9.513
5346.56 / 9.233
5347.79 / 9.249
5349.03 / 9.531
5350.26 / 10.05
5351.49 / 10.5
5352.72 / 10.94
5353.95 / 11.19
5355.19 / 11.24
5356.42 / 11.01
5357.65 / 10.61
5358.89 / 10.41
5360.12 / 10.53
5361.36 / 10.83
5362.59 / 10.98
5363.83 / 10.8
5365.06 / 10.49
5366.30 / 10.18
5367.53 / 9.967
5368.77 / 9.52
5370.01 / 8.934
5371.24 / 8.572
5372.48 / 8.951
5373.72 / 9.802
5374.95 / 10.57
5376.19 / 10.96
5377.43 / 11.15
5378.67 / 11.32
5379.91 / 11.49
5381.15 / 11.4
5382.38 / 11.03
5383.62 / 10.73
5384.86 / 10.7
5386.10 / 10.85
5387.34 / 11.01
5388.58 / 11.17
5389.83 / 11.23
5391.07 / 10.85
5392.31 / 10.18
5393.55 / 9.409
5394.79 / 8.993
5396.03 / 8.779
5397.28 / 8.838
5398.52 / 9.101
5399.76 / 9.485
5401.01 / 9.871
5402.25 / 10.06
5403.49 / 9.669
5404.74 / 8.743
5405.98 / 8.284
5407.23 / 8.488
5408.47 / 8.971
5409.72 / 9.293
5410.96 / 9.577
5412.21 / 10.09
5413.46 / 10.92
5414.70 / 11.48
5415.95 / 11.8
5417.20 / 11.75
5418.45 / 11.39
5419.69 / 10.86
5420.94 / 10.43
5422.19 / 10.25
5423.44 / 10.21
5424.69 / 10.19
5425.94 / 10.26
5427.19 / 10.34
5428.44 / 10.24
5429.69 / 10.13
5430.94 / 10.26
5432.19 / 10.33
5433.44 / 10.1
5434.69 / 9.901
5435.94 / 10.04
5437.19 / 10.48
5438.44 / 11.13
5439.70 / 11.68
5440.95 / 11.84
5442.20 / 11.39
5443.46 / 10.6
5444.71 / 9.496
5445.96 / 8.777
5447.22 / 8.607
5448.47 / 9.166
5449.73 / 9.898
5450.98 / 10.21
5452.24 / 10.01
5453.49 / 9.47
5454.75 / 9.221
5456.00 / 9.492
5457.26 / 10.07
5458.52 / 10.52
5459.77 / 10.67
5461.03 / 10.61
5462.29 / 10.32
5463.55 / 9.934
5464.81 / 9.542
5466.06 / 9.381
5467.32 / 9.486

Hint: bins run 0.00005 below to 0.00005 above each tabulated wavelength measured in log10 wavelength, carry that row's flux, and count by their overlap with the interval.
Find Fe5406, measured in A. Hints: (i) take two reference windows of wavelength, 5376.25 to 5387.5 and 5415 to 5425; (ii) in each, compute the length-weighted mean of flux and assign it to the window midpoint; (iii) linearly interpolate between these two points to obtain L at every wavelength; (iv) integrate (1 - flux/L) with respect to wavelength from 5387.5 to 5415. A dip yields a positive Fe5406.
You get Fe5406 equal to 3.2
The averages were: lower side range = 11.1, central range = 9.7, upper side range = 10.9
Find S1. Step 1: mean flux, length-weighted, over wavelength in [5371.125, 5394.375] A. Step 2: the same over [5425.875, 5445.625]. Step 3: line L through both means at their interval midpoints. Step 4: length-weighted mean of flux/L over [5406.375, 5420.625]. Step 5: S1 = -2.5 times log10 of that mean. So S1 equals 0.02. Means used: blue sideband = 10.6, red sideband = 10.5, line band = 10.4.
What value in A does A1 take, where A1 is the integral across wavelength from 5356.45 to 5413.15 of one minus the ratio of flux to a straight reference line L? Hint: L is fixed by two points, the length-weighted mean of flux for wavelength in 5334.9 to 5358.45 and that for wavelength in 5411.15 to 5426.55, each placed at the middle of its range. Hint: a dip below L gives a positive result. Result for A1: 1.9 A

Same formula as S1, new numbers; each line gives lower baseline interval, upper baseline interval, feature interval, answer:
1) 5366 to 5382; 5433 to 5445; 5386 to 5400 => 0.04 mag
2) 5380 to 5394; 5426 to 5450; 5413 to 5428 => -0.04 mag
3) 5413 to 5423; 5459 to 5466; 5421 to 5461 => 0.05 mag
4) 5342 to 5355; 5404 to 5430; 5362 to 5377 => 0.01 mag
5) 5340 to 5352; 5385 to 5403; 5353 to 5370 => -0.08 mag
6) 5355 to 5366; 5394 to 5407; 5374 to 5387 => -0.11 mag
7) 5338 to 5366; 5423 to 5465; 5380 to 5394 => -0.06 mag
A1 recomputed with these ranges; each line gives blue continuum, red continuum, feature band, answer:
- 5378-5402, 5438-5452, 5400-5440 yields 0.3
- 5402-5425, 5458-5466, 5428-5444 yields -0.7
